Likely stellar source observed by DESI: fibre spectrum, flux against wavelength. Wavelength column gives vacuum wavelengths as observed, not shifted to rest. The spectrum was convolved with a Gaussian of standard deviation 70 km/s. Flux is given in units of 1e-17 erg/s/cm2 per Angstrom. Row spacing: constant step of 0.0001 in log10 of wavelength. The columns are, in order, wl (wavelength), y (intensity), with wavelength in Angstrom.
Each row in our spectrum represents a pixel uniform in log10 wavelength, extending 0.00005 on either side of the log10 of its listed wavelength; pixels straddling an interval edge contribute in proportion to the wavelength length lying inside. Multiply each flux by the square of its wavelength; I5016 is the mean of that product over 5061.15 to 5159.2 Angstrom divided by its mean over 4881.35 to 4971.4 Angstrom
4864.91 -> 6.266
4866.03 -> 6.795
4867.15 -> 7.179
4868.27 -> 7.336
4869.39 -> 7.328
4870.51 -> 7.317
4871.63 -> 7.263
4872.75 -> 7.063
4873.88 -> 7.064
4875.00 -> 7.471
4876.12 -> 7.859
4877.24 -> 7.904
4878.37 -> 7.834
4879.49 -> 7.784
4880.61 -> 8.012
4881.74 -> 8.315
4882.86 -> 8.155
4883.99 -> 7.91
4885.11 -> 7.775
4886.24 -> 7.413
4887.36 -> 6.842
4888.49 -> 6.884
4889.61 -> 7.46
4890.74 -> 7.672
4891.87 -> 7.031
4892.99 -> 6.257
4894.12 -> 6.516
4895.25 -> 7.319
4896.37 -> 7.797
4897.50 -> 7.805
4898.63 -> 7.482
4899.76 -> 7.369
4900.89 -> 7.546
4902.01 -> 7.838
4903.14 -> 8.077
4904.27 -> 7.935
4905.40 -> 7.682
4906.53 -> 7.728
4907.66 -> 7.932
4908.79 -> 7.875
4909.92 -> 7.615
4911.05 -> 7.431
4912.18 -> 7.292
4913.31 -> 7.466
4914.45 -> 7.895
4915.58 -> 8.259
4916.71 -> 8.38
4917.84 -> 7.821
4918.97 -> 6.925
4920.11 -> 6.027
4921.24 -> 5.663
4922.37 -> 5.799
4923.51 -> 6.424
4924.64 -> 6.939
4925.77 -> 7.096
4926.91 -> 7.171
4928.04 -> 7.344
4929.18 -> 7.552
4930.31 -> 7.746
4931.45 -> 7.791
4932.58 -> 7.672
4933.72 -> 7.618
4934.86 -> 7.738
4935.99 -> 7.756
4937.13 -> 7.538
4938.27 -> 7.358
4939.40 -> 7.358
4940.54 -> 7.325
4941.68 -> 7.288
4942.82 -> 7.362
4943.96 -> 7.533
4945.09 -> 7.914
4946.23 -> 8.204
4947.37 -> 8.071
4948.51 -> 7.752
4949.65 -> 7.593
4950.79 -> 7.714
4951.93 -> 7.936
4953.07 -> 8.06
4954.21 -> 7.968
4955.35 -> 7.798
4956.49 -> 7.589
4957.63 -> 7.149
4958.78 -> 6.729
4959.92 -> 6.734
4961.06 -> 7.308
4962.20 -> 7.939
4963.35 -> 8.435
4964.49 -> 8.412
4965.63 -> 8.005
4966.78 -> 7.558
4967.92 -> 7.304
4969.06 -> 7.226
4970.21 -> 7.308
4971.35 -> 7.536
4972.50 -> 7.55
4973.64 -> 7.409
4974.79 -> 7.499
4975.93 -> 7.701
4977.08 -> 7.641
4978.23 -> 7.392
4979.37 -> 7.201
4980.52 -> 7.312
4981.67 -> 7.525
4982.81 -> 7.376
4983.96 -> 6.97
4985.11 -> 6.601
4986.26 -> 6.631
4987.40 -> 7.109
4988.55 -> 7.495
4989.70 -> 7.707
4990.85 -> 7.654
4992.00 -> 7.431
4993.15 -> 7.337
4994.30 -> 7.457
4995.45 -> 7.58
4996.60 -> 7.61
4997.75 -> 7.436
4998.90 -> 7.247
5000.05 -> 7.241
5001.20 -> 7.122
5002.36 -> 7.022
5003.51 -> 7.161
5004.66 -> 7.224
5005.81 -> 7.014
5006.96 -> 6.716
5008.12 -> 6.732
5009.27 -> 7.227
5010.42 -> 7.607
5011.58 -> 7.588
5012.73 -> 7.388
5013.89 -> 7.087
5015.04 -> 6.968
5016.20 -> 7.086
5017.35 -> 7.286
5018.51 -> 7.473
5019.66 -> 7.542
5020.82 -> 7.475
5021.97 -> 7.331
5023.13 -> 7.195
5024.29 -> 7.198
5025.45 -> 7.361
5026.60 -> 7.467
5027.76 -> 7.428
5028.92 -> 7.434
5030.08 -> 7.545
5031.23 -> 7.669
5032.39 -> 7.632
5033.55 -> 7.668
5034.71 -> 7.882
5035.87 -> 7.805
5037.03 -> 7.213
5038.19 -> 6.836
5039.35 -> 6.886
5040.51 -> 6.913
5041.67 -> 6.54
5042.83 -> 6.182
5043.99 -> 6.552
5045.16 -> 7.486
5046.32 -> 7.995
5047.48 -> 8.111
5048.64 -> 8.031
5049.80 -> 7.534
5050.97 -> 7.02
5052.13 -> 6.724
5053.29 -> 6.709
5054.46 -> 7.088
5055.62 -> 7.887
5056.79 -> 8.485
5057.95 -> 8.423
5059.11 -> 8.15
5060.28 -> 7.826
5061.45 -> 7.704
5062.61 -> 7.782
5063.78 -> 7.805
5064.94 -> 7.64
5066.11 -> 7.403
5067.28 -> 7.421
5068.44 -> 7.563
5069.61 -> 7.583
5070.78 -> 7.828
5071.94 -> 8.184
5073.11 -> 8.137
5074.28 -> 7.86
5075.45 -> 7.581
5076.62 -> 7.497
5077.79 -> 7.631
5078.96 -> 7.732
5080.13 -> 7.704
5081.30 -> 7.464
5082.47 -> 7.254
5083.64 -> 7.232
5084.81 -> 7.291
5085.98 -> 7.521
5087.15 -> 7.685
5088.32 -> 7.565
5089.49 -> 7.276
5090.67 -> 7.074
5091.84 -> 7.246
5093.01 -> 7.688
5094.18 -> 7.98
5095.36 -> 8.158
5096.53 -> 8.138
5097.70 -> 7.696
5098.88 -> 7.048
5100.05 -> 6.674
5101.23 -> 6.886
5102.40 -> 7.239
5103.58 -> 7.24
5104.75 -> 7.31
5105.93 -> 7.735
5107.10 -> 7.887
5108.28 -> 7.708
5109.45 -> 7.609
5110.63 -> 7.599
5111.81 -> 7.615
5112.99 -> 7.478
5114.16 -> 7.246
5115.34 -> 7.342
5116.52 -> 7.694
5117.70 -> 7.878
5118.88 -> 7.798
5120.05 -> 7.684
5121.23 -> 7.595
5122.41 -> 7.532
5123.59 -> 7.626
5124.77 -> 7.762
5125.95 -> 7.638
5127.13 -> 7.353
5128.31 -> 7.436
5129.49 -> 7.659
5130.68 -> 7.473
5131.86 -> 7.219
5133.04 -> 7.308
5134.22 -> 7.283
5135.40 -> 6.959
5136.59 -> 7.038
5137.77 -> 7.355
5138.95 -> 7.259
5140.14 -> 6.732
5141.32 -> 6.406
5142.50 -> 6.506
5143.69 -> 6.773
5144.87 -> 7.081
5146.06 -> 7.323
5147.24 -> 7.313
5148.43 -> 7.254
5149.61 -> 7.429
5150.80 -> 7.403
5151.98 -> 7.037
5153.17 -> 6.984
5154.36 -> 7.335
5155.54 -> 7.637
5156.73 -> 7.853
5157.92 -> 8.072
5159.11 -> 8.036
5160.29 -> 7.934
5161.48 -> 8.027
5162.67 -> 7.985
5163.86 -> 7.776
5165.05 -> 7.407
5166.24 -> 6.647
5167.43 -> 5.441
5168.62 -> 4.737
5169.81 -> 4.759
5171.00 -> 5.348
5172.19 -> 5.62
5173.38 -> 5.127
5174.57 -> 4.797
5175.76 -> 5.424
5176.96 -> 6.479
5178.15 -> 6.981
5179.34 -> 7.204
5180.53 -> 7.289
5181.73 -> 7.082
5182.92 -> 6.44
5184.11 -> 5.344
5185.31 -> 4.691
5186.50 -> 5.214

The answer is 1.07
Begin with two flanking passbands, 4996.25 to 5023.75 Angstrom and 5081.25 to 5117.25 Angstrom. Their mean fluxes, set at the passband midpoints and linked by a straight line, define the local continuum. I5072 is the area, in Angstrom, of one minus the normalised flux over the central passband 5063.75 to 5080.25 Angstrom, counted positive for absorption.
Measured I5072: -0.7 Angstrom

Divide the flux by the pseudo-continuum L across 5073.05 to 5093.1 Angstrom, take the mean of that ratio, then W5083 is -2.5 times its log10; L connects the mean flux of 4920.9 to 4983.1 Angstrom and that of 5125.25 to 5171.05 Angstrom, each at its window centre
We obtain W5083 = -0.04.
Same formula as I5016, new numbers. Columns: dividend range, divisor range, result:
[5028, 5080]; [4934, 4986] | 1.04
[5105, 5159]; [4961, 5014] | 1.06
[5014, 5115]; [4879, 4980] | 1.05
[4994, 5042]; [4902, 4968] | 1.00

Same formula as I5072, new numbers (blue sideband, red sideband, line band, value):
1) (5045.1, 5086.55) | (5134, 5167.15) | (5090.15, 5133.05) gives -0.4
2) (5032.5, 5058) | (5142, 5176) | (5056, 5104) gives -2.9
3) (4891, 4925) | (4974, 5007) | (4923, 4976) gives -1.7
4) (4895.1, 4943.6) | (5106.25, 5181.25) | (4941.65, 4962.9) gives -0.7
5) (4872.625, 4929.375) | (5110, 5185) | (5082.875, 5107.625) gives -1.2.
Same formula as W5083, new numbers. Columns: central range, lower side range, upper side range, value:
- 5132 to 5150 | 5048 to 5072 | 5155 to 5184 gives -0.03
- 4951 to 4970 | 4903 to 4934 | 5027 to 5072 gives -0.03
